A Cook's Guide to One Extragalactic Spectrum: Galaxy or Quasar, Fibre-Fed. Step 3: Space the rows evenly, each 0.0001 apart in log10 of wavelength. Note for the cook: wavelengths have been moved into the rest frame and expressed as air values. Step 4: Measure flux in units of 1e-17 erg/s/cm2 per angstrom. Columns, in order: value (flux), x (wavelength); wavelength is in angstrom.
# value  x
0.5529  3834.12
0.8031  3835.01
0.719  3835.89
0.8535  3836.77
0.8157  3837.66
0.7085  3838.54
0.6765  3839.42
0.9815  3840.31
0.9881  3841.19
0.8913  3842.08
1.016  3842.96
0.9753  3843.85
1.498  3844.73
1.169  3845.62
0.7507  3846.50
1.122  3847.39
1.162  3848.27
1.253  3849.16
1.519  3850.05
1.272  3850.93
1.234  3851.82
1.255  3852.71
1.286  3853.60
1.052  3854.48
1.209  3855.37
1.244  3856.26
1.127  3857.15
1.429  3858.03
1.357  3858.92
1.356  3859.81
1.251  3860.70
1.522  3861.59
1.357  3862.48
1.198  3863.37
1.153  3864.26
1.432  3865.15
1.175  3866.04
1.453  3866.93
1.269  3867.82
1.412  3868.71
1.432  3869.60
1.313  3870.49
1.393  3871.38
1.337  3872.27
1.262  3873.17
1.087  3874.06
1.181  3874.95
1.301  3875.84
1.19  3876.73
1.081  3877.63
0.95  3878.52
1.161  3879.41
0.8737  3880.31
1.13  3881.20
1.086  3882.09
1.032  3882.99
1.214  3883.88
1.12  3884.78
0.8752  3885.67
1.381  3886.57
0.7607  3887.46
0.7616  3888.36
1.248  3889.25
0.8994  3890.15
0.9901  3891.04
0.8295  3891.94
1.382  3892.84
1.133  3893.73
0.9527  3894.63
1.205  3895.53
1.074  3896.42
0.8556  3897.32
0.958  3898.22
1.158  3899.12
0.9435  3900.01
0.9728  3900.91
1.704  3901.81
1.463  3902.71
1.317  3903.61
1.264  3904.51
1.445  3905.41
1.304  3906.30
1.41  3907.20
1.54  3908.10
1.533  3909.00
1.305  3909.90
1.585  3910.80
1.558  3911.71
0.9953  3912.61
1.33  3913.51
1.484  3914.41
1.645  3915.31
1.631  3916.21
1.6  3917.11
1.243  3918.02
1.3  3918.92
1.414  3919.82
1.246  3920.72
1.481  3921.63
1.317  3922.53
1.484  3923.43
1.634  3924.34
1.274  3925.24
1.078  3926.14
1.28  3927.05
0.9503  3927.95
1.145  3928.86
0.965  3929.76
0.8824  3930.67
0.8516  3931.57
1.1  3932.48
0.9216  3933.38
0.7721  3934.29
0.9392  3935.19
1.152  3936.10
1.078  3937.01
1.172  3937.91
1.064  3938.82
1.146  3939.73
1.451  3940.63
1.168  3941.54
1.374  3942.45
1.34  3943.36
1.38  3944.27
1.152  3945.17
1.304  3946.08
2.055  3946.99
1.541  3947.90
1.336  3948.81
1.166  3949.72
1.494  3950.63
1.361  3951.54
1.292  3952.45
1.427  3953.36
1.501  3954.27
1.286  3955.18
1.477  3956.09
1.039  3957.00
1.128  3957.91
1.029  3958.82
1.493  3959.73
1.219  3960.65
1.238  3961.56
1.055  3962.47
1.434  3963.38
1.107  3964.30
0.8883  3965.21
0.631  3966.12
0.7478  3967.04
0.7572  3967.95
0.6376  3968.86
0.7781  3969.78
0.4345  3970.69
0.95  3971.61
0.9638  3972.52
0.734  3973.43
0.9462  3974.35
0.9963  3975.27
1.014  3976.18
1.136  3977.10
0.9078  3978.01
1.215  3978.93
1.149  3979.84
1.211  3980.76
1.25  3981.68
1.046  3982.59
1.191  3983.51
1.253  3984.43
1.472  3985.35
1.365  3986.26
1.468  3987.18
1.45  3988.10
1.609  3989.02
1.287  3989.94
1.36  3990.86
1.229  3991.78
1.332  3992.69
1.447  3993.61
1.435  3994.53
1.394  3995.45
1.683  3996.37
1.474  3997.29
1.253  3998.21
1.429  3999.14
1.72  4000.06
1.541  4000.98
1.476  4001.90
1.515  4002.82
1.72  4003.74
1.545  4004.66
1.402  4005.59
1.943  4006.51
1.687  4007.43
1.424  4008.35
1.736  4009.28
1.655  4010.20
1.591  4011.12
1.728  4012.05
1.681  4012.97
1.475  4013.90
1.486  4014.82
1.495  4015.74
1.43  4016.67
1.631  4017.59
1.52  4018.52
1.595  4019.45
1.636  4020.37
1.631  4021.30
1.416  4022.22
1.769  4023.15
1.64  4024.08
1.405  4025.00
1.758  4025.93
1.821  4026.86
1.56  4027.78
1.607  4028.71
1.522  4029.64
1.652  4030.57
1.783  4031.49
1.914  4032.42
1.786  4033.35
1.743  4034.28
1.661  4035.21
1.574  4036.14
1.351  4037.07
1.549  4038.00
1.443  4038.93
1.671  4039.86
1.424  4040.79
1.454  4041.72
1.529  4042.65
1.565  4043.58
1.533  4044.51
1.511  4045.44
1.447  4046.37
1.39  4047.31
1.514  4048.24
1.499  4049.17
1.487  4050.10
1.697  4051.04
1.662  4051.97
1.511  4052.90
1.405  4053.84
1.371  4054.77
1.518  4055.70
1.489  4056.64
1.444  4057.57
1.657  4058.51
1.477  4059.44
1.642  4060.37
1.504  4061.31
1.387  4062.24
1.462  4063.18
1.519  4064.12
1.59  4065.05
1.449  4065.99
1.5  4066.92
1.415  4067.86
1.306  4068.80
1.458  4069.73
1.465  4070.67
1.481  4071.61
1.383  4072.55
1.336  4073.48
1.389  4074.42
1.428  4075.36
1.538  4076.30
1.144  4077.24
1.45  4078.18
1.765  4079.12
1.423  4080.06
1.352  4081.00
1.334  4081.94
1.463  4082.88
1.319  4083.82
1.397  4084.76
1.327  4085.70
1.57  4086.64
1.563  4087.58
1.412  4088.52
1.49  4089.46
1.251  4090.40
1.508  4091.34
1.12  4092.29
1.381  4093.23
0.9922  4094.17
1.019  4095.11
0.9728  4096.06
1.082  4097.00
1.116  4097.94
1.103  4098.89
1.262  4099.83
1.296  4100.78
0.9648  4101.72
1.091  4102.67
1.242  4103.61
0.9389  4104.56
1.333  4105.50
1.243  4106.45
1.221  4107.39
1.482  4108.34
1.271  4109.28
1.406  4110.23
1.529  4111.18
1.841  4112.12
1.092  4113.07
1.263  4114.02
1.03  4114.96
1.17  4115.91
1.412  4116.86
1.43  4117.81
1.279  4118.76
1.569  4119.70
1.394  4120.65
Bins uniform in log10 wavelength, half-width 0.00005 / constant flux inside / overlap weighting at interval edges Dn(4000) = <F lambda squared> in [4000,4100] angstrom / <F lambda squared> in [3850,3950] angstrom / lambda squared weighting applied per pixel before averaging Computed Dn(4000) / 1.3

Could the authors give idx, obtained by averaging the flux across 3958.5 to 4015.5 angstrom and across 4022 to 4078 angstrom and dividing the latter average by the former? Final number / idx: 1.19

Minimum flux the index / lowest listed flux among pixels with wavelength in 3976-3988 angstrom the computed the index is 0.9078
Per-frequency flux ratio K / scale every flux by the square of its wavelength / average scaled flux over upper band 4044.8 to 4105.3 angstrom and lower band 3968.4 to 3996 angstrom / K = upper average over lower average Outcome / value 1.25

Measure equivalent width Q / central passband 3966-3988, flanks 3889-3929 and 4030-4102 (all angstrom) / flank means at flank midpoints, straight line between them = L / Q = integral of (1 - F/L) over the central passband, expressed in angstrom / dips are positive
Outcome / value 5.34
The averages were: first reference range 1.28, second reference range 1.44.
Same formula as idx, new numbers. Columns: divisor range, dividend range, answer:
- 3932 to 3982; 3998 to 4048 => 1.39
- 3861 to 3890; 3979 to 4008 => 1.20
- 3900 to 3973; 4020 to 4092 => 1.23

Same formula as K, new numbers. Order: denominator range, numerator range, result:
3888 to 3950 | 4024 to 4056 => 1.34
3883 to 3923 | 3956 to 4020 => 1.09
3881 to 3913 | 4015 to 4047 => 1.44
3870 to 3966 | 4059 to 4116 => 1.20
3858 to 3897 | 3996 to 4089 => 1.41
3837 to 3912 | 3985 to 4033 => 1.41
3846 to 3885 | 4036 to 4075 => 1.33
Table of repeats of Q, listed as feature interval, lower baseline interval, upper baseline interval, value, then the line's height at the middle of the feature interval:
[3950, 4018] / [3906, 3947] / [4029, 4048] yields 6.46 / 1.43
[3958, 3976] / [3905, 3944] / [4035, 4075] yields 5.18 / 1.34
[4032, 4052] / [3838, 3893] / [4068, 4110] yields -4.39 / 1.28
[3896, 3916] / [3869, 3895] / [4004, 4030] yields -1.82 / 1.2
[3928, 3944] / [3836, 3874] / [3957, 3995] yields 0.76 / 1.14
